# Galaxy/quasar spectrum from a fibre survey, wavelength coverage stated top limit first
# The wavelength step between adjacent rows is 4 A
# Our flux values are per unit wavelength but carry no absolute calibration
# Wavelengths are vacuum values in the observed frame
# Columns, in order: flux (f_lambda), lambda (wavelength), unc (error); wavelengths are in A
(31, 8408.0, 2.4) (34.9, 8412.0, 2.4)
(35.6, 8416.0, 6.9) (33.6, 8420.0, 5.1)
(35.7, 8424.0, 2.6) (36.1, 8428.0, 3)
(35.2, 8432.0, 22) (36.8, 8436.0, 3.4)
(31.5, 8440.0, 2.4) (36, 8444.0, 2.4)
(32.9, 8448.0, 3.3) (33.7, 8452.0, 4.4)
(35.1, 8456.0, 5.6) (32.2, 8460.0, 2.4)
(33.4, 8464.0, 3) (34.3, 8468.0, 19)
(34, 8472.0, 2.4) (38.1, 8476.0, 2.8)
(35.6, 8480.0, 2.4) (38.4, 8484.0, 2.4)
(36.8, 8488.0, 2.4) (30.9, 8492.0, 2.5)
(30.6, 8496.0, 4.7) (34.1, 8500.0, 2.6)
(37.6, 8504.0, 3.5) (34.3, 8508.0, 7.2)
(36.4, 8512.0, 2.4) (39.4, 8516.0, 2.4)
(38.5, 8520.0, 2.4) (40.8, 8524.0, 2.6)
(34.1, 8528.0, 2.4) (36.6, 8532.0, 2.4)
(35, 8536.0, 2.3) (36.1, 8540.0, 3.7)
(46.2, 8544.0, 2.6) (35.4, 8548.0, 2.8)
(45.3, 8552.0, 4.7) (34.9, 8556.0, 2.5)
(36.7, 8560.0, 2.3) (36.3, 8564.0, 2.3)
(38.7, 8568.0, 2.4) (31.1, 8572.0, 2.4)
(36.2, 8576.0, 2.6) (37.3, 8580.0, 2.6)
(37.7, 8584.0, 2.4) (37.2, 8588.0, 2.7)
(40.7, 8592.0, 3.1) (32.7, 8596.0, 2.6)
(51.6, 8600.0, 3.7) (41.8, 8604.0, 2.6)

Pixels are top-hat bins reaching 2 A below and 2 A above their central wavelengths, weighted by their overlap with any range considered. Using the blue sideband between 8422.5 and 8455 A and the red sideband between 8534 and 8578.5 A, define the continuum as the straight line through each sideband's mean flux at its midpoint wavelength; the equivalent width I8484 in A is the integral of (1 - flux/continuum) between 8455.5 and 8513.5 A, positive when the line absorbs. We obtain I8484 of 1.7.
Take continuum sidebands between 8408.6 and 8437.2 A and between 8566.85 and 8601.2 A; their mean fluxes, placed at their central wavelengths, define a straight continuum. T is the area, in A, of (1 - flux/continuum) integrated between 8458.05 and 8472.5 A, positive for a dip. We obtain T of 0.98 A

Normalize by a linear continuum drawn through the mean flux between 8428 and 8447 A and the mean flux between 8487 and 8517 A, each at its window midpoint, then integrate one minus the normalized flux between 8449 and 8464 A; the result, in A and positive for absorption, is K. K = 0.6 A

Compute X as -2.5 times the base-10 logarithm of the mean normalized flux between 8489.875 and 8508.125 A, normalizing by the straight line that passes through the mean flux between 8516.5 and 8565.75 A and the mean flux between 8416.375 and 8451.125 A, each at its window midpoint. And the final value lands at 0.10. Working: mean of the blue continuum 34.7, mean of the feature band 33.4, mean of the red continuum 38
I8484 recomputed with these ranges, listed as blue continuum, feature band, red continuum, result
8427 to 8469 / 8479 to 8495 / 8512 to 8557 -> 0.44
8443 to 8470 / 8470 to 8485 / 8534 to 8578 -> -0.77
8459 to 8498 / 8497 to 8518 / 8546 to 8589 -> -0.47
